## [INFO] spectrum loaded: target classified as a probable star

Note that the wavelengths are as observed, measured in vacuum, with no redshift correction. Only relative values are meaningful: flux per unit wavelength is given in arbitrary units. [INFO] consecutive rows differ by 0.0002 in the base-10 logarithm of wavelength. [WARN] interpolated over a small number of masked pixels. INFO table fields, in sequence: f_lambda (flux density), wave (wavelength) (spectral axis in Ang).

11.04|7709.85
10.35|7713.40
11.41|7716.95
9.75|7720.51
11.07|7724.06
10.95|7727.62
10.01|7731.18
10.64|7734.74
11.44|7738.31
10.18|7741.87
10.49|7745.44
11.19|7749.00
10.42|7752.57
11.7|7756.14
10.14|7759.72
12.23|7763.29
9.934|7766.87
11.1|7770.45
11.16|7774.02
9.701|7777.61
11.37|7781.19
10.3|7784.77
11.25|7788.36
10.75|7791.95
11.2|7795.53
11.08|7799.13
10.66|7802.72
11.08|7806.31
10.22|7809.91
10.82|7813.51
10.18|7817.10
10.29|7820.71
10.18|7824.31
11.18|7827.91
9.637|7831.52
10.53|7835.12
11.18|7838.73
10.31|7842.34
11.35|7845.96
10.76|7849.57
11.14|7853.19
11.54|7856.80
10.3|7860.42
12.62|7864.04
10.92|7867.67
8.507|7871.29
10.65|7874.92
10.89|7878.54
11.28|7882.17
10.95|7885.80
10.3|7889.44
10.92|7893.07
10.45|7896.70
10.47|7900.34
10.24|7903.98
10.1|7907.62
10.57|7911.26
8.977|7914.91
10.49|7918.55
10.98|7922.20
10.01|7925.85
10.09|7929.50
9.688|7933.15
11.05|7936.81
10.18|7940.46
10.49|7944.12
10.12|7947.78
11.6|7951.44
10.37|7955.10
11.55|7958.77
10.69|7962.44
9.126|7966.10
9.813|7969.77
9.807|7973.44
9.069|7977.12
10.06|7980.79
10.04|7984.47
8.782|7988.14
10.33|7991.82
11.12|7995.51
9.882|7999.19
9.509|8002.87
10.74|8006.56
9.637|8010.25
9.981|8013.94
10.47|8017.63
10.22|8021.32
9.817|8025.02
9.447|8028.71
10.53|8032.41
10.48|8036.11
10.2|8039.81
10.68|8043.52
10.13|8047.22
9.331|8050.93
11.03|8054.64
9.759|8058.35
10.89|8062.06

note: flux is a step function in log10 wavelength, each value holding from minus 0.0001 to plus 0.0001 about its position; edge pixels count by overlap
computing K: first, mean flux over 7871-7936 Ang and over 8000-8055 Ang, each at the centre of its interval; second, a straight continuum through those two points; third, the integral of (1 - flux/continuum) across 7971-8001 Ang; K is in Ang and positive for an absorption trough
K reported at 0.9 Ang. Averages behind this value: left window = 10.4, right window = 10.1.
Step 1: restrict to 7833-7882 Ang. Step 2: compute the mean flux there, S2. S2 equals 10.8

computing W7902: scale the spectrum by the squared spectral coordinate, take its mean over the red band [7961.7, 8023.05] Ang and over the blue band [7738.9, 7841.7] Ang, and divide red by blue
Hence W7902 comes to 0.98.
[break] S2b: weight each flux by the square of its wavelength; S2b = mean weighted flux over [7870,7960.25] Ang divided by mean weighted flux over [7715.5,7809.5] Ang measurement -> 1.01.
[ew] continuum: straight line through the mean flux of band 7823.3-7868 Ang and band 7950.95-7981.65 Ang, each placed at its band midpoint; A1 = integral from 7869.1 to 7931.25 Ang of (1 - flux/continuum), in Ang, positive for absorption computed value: 1.3 Ang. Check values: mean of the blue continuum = 10.9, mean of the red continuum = 10.2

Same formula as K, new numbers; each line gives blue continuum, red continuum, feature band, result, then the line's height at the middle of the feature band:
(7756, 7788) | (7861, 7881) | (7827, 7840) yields 0.2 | 10.8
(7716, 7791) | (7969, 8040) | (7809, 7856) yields -0.4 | 10.5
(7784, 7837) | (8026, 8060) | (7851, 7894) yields -1.3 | 10.5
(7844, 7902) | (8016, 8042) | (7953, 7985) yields 1.1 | 10.4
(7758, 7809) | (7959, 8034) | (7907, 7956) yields -0.5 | 10.2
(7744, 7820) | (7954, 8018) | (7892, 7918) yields 0.3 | 10.3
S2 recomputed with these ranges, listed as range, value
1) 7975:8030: 9.94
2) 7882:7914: 10.5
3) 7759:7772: 10.9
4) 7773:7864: 10.8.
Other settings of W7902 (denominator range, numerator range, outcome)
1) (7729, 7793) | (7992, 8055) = 1.01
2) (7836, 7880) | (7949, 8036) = 0.97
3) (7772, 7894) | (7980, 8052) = 0.98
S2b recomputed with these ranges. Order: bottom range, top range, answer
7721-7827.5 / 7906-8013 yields 0.99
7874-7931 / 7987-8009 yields 0.99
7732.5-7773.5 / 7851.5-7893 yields 1.03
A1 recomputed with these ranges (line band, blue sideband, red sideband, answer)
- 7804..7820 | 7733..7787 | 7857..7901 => 0.31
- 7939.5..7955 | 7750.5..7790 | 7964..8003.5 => -0.97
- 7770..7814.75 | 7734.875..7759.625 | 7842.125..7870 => 0.55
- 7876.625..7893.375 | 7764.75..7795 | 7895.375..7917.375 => -1.02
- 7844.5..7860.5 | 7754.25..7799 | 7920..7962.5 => -0.51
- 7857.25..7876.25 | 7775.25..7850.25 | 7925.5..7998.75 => -0.30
